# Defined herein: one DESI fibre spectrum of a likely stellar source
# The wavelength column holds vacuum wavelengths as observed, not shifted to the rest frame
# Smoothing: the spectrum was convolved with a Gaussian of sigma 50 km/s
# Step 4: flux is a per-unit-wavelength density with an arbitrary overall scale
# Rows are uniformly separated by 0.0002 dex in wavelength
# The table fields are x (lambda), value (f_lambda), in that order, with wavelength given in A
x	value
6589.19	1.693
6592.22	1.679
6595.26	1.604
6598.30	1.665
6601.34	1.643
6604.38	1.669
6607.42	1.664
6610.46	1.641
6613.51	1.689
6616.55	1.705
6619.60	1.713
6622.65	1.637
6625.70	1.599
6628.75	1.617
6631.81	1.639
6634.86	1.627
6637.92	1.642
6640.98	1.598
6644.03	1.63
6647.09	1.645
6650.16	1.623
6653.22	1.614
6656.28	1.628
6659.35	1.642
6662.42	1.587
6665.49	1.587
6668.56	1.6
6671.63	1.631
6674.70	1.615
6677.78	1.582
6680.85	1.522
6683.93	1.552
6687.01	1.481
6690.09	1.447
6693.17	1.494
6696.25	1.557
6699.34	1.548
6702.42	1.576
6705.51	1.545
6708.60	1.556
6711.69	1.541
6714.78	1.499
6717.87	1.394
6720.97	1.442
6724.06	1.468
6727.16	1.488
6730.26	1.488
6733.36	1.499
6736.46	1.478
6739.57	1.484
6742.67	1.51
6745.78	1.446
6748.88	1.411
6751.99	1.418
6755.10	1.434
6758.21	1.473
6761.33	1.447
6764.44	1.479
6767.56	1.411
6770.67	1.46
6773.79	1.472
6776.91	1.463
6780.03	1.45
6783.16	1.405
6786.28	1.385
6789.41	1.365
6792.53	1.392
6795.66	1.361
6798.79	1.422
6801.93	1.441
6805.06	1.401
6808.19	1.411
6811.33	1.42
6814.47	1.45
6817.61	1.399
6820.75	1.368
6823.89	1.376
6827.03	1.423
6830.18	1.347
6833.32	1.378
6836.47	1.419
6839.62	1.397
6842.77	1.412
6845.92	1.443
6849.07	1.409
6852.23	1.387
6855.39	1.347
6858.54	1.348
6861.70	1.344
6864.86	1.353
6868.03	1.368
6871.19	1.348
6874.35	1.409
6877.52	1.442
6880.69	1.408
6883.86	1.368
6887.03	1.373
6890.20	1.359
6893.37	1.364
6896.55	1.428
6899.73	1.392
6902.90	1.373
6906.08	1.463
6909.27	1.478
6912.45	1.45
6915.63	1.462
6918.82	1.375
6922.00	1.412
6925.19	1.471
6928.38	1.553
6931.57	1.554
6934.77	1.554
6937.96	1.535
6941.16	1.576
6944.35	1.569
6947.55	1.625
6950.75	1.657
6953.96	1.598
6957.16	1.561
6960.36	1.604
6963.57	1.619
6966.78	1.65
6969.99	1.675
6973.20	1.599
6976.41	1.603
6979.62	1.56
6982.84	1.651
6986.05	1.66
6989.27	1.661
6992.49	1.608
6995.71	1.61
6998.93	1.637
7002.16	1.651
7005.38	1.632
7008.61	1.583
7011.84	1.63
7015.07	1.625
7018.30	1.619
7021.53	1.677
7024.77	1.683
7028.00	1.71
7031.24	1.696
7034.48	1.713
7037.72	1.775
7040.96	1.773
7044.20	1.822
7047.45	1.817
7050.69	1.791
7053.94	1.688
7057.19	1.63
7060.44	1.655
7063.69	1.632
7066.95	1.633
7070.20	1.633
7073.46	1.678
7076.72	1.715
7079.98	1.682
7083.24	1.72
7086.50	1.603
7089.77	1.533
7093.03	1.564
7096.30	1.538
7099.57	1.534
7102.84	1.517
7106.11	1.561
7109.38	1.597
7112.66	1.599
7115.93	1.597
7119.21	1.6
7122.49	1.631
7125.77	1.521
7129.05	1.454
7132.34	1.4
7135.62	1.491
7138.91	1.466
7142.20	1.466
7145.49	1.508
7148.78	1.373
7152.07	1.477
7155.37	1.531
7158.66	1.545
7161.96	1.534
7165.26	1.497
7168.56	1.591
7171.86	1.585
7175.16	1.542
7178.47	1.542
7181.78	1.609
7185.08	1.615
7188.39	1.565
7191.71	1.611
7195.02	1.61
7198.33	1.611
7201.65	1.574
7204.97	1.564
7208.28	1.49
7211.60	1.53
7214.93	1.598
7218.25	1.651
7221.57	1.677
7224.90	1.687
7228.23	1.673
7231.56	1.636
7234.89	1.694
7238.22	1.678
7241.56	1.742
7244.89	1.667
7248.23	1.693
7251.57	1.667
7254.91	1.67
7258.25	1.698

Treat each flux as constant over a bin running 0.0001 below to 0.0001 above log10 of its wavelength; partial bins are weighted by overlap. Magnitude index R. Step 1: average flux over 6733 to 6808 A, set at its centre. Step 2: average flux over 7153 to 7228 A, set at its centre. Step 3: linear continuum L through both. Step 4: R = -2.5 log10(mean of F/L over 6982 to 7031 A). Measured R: -0.09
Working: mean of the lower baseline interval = 1.44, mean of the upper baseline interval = 1.58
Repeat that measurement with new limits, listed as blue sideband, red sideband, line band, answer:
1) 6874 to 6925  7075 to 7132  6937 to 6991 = -0.104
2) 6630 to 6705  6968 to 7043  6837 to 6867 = 0.174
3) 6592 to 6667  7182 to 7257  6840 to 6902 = 0.181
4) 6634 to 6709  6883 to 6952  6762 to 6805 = 0.080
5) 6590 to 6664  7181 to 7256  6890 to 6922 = 0.157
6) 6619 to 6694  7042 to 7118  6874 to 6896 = 0.167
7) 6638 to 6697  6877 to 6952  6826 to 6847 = 0.077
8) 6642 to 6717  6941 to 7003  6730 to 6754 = 0.082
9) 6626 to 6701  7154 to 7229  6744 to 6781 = 0.100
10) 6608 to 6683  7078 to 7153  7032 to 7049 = -0.144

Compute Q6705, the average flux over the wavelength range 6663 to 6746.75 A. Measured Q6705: 1.52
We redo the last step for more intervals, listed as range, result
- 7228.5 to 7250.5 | 1.68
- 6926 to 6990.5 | 1.6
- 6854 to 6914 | 1.39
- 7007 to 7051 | 1.71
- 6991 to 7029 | 1.64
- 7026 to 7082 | 1.71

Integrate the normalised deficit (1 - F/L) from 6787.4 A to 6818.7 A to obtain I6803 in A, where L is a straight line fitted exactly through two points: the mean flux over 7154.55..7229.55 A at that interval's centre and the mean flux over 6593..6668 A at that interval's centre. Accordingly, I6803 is 4.2 A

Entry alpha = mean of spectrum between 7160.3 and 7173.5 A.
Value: 1.55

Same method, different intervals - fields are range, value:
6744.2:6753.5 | 1.43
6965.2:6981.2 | 1.62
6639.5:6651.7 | 1.62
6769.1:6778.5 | 1.47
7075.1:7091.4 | 1.65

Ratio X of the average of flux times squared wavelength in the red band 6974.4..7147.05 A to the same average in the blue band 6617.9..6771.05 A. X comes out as 1.17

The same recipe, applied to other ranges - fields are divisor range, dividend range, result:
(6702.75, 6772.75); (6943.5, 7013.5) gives 1.18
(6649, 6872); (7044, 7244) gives 1.22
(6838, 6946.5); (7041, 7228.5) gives 1.19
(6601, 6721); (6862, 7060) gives 1.08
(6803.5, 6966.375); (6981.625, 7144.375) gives 1.18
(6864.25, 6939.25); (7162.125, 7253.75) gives 1.23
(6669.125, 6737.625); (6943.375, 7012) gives 1.16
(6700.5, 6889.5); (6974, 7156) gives 1.22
